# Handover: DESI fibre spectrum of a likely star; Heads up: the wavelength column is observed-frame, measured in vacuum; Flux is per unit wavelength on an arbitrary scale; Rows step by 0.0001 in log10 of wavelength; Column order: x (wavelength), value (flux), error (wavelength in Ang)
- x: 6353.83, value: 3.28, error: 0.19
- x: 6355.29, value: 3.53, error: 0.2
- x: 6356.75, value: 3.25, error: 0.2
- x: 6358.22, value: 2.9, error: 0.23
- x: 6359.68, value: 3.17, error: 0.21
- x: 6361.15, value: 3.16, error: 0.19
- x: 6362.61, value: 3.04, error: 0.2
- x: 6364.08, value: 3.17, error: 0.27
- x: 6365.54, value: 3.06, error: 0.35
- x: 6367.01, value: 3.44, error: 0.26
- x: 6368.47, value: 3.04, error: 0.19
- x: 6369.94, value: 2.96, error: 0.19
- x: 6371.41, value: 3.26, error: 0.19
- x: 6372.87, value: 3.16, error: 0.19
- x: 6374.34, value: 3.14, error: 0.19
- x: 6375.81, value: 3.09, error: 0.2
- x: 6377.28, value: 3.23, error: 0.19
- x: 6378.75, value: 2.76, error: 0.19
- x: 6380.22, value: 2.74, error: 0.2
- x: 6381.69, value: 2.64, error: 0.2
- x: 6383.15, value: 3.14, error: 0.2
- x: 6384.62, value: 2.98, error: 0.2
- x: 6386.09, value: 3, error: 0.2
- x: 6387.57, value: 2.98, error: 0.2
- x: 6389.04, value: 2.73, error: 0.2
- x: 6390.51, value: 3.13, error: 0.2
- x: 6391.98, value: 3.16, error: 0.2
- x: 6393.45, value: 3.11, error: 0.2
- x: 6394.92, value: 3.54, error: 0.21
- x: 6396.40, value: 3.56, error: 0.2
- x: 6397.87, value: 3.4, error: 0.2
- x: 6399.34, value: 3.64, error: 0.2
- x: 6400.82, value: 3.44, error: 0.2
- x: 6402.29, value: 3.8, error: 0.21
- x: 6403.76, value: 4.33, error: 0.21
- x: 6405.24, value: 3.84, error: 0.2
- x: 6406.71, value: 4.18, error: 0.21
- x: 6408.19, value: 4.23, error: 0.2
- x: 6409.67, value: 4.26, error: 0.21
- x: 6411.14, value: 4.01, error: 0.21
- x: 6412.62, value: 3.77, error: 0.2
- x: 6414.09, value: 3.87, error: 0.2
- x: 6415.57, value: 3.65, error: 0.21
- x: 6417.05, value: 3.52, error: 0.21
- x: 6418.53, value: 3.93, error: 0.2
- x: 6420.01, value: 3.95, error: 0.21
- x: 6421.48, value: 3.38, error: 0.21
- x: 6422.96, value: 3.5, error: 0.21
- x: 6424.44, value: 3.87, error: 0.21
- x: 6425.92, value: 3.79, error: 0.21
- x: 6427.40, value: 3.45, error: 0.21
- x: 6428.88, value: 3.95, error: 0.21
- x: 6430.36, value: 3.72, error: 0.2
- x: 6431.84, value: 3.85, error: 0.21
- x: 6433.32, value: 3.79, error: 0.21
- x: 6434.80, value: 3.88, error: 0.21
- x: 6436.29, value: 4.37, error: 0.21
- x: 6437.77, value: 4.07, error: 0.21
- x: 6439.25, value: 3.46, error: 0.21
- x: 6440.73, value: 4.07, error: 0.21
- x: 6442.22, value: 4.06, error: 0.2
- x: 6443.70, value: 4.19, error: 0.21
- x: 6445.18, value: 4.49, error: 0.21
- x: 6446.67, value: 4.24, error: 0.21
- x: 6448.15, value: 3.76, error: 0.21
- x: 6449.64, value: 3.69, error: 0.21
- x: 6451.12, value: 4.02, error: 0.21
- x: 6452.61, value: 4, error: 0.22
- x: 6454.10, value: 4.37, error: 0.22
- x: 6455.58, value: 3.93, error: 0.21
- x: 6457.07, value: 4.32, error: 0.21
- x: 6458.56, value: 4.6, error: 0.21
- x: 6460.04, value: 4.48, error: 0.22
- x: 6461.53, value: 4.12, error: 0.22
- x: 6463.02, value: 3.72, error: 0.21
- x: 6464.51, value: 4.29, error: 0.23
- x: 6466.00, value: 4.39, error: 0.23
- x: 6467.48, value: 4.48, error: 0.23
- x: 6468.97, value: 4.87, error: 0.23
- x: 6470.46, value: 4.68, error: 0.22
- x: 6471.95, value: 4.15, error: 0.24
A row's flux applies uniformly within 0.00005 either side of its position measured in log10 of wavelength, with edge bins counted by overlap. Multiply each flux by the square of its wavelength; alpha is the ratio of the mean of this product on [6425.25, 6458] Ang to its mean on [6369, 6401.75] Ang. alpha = 1.3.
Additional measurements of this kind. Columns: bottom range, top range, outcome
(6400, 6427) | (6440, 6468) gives 1.10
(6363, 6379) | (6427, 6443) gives 1.27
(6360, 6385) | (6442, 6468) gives 1.40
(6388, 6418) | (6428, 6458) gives 1.11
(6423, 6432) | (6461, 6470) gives 1.17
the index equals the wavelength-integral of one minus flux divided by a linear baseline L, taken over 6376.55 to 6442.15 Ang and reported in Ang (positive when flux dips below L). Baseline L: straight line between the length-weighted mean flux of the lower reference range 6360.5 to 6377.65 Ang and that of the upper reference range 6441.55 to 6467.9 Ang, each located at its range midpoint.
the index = 0.82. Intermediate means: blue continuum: 3.14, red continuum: 4.17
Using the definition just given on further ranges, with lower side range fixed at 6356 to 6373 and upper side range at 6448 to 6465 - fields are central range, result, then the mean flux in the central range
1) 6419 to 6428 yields 0.23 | 3.67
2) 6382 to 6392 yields 1.14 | 2.99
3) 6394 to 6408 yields -0.92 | 3.76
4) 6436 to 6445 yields -0.23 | 4.05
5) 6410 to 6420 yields -0.41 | 3.82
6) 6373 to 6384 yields 1.03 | 2.97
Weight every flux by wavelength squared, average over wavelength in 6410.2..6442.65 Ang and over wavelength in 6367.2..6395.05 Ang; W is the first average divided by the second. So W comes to 1.27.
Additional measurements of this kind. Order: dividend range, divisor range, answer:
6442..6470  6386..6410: 1.21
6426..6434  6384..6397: 1.22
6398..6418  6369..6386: 1.30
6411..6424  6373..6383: 1.27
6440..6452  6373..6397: 1.35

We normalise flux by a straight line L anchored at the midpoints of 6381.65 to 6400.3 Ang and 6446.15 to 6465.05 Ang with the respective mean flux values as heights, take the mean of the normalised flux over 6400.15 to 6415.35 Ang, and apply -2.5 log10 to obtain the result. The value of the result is -0.16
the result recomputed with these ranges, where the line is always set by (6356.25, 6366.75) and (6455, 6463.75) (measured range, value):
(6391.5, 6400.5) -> 0.03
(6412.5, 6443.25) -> 0.01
